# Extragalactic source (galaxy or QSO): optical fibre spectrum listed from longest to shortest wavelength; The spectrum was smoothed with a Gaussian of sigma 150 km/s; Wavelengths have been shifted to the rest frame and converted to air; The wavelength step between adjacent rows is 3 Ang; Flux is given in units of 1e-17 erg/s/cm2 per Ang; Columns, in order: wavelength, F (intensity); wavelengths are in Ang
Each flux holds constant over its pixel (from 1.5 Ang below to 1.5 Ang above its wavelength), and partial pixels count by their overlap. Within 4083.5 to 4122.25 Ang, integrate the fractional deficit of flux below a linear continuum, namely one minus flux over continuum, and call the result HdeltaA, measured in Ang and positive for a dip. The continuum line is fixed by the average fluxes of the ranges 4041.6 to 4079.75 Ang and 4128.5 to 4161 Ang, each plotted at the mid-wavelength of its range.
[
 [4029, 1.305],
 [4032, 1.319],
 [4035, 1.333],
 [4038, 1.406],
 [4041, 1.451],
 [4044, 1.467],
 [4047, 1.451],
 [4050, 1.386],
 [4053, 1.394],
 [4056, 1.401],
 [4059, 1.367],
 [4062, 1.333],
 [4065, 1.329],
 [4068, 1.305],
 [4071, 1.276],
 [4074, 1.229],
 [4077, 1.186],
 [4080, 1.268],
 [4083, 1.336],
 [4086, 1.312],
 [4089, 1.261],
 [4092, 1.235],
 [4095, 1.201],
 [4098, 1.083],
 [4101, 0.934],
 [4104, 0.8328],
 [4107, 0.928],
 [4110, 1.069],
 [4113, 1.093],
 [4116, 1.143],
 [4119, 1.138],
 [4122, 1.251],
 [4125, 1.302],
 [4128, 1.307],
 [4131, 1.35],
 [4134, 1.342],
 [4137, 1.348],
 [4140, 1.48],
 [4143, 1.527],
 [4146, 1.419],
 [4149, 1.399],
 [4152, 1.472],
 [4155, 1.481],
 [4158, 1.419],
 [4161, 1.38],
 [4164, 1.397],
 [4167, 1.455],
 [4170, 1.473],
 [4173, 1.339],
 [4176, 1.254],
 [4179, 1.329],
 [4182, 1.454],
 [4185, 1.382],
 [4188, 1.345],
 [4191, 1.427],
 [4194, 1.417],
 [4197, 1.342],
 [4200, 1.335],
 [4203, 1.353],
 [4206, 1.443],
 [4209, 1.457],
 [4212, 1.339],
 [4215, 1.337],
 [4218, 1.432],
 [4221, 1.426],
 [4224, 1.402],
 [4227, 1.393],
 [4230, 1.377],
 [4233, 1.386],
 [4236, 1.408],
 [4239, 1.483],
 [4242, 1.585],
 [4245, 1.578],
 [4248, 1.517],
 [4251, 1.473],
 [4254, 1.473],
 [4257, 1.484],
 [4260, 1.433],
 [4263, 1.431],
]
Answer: 7.4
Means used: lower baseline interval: 1.34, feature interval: 1.12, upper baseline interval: 1.42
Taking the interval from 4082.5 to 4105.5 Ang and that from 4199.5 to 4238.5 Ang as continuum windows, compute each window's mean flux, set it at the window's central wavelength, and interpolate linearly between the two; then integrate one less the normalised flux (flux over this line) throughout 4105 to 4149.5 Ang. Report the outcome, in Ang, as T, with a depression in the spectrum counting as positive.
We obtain -1.98 Ang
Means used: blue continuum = 1.14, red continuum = 1.4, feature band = 1.27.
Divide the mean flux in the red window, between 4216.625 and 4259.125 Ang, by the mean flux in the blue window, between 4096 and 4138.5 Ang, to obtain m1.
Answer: 1.27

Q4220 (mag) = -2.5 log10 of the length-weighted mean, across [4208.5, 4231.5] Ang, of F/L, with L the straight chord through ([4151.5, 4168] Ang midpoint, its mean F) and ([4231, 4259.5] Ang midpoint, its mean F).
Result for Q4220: 0.06 mag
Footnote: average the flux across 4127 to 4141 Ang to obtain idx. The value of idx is 1.36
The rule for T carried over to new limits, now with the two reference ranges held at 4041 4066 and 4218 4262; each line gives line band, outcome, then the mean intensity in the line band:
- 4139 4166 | -0.2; 1.44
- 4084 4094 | 1.0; 1.27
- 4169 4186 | 0.8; 1.37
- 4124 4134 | 0.7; 1.32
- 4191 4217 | 1.1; 1.38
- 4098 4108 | 3.5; 0.924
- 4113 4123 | 1.8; 1.16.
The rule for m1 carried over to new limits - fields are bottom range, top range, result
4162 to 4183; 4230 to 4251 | 1.07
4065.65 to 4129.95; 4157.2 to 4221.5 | 1.18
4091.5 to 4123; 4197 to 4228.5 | 1.29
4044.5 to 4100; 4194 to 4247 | 1.09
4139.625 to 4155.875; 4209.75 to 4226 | 0.95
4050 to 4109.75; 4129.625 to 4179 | 1.15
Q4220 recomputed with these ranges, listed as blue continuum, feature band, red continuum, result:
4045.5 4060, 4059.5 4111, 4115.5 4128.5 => 0.12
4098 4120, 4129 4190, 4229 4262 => -0.18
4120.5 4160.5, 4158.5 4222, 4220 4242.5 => 0.02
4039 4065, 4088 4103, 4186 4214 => 0.23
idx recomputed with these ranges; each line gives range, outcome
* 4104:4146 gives 1.24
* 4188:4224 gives 1.39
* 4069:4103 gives 1.21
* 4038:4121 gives 1.24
